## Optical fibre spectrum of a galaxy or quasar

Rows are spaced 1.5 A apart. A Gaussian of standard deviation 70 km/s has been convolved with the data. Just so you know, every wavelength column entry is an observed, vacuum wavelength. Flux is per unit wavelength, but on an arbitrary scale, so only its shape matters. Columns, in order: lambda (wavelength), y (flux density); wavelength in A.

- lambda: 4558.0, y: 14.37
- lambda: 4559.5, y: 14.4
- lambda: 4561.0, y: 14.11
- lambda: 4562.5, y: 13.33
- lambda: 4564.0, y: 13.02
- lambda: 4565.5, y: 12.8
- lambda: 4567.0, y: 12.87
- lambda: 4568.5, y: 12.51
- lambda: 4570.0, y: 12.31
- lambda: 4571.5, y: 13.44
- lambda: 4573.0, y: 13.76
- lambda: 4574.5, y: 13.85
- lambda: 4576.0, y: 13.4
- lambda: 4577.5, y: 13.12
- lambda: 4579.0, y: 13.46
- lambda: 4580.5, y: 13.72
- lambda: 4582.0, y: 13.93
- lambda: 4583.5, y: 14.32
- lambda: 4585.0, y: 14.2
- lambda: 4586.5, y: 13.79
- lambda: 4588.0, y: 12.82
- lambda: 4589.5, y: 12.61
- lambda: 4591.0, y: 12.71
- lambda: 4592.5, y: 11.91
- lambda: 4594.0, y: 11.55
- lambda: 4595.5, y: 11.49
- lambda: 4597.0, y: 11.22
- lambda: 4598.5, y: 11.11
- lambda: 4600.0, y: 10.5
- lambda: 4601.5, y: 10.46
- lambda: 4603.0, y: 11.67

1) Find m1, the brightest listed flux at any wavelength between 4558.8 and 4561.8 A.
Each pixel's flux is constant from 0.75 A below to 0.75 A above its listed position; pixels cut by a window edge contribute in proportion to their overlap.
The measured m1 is 14.4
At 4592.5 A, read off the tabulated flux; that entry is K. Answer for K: 11.91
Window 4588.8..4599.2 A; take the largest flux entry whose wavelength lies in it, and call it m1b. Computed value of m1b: 12.71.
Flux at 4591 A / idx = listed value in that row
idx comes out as 12.71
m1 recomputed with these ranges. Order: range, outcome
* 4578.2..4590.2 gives 14.32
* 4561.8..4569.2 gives 13.33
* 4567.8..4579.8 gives 13.85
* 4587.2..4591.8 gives 12.82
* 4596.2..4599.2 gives 11.22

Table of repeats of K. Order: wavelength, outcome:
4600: 10.5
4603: 11.67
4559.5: 14.4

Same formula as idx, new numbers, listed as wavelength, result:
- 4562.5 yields 13.33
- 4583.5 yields 14.32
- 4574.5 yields 13.85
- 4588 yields 12.82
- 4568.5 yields 12.51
